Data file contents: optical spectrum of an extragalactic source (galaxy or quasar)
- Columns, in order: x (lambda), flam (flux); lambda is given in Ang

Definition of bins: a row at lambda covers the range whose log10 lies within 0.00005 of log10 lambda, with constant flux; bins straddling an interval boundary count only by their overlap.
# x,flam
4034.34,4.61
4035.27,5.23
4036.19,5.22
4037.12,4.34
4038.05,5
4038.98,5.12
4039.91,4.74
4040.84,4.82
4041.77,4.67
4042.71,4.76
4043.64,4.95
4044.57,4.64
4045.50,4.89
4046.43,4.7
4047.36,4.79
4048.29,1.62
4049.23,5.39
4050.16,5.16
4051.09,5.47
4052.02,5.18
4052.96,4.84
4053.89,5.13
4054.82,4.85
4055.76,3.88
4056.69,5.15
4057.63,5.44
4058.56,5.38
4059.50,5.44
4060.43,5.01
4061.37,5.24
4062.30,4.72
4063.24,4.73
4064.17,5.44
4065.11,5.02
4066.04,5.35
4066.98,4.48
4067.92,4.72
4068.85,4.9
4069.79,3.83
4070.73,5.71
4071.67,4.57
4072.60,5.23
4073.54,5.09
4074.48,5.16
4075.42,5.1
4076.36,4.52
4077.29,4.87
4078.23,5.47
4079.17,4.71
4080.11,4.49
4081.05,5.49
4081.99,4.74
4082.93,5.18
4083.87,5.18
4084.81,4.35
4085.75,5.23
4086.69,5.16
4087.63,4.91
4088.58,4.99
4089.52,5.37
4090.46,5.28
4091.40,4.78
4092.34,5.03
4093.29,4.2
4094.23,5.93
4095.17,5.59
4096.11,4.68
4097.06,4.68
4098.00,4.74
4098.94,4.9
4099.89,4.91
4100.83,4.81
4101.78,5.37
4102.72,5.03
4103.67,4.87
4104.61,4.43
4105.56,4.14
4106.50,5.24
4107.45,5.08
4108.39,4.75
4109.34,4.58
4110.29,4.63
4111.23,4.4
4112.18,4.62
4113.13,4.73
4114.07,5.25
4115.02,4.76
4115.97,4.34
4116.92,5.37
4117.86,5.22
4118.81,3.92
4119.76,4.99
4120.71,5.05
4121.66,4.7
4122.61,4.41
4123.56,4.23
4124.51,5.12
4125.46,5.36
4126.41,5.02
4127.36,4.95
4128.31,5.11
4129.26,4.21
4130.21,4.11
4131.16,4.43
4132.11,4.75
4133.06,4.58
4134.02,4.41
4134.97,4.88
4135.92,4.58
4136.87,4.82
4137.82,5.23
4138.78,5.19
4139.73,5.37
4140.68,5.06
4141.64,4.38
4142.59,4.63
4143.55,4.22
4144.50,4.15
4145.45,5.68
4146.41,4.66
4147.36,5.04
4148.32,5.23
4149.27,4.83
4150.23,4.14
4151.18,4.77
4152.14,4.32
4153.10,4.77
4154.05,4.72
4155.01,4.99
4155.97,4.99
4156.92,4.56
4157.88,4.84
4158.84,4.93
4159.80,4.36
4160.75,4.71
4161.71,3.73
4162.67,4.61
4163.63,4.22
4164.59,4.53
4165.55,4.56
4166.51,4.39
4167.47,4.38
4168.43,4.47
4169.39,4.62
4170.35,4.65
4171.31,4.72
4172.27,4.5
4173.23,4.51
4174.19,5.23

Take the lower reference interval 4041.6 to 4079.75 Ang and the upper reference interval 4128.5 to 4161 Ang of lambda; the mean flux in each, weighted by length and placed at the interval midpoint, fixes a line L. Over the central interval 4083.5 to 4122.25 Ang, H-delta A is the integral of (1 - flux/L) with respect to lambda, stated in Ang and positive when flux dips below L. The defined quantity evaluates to -0.6 Ang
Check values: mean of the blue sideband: 4.88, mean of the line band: 4.88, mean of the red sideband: 4.73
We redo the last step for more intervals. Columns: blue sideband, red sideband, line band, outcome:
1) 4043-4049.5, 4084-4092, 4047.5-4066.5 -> -1.5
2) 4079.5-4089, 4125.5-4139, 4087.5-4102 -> -0.3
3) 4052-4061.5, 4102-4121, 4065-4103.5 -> -0.5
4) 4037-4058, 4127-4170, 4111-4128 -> -0.4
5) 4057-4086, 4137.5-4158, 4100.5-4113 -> 0.4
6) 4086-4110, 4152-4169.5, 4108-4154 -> -0.1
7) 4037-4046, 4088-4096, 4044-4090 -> 0.5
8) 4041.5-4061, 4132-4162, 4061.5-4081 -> -0.5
